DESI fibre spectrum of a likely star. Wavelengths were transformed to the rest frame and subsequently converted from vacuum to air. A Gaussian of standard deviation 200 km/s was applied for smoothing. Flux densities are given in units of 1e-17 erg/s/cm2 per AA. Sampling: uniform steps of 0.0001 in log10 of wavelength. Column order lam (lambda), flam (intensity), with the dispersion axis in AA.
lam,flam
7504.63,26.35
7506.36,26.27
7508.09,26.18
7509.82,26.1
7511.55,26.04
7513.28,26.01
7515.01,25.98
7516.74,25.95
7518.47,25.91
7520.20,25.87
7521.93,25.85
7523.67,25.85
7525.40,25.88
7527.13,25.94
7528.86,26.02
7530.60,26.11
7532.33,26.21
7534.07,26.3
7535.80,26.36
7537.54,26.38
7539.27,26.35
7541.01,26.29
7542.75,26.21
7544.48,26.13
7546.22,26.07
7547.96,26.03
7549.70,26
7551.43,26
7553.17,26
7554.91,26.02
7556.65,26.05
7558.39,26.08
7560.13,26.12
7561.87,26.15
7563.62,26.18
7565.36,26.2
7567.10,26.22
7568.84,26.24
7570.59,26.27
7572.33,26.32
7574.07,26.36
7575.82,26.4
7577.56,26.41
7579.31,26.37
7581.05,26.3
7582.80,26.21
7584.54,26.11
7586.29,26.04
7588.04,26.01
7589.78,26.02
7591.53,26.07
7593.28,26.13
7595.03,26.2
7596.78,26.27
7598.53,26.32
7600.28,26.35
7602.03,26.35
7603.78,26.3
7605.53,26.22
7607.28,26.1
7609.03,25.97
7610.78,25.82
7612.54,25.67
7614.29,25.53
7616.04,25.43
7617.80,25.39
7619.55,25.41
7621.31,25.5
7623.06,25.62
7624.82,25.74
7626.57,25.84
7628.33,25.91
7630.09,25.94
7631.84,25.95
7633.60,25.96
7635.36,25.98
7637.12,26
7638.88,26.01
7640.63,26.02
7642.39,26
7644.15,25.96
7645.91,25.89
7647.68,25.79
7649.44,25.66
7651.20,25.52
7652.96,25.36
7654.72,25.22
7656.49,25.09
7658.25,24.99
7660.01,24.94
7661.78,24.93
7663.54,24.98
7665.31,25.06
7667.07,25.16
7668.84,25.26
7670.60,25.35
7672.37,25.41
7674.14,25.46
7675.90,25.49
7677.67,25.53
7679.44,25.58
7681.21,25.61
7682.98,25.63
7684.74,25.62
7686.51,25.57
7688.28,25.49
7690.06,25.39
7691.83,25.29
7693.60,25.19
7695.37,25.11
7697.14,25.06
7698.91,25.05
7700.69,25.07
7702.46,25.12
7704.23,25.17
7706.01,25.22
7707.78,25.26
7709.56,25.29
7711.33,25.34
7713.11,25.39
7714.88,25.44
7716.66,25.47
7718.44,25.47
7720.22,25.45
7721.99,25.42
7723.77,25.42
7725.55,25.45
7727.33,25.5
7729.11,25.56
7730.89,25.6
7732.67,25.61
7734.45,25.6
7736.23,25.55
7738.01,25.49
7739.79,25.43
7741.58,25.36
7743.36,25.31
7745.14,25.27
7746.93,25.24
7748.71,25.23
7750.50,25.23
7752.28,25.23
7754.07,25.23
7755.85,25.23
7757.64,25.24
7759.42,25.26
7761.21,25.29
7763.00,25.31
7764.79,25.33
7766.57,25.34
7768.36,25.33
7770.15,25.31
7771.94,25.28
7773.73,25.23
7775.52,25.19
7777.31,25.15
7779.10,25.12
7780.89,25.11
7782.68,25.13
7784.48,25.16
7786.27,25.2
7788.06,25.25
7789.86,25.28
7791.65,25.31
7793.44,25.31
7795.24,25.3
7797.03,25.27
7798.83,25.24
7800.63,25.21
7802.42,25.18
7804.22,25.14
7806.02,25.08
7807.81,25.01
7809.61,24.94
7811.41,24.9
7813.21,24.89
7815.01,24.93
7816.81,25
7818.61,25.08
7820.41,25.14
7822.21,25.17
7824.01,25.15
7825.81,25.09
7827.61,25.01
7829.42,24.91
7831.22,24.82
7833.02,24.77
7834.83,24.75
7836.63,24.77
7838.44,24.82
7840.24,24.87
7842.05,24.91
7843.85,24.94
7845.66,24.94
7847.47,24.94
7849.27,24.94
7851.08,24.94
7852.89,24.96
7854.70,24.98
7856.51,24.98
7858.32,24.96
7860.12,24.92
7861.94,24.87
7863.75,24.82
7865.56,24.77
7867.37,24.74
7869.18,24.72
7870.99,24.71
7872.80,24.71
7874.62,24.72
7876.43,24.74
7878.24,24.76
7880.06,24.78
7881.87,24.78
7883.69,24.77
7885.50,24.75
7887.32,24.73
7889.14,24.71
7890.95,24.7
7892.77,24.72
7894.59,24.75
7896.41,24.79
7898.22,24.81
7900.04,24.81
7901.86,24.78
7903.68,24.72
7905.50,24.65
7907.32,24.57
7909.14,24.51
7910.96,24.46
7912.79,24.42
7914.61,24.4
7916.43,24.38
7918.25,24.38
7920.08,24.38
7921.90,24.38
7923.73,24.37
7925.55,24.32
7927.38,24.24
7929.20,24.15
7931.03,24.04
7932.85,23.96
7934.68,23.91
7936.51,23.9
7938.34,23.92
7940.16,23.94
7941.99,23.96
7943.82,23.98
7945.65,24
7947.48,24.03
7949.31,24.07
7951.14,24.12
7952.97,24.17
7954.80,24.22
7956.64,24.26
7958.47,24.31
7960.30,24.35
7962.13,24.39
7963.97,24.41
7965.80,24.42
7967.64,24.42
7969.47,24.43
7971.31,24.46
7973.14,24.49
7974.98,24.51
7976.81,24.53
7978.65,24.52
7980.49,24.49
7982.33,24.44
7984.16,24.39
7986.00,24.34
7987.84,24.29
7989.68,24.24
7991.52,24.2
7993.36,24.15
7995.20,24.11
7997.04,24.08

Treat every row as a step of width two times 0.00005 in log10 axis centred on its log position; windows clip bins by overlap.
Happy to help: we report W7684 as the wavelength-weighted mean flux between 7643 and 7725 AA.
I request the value 25.4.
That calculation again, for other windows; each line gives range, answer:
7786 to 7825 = 25.1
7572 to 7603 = 26.2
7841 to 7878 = 24.9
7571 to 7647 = 26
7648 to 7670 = 25.2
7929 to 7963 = 24.1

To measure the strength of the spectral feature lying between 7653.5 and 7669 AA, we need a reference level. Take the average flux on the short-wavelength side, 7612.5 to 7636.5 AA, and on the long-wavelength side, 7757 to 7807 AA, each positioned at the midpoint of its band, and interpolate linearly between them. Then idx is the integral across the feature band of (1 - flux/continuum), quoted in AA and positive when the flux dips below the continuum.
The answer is 0.3 AA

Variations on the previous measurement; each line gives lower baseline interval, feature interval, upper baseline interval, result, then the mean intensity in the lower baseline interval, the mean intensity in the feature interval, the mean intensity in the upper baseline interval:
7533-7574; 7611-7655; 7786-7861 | 0.2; 26.2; 25.7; 25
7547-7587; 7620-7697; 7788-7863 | 0.7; 26.2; 25.5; 25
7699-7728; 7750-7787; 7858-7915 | -0.1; 25.3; 25.2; 24.7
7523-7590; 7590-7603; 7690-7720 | -0.2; 26.2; 26.2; 25.3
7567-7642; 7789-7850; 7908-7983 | -0.3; 26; 25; 24.3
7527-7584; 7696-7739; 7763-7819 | 0.2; 26.2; 25.4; 25.2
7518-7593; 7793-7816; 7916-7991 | -0.1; 26.1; 25.1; 24.3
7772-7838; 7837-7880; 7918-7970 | -0.2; 25.1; 24.9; 24.2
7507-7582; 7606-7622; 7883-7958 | 0.1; 26.1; 25.7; 24.4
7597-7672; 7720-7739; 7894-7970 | -0.2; 25.7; 25.5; 24.3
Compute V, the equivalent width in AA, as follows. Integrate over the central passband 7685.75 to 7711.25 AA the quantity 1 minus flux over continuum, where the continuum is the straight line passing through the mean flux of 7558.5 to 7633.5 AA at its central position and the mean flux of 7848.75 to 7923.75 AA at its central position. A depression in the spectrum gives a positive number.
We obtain 0.3 AA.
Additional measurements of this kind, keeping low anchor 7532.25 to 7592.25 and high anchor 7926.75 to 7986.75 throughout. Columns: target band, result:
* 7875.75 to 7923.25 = -0.22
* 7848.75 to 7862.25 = -0.11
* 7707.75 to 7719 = 0.02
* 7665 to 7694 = 0.20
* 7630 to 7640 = -0.06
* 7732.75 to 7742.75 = -0.07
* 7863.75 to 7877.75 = -0.04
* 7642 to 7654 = 0.02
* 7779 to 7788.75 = -0.03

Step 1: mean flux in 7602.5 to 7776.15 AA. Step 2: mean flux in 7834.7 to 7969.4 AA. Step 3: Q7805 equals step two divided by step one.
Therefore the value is 0.96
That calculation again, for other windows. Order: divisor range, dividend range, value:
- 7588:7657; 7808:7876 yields 0.96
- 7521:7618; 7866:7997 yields 0.94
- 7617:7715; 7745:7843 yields 0.99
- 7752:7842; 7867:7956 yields 0.97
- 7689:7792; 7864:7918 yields 0.98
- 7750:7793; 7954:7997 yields 0.96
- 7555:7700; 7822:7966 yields 0.95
